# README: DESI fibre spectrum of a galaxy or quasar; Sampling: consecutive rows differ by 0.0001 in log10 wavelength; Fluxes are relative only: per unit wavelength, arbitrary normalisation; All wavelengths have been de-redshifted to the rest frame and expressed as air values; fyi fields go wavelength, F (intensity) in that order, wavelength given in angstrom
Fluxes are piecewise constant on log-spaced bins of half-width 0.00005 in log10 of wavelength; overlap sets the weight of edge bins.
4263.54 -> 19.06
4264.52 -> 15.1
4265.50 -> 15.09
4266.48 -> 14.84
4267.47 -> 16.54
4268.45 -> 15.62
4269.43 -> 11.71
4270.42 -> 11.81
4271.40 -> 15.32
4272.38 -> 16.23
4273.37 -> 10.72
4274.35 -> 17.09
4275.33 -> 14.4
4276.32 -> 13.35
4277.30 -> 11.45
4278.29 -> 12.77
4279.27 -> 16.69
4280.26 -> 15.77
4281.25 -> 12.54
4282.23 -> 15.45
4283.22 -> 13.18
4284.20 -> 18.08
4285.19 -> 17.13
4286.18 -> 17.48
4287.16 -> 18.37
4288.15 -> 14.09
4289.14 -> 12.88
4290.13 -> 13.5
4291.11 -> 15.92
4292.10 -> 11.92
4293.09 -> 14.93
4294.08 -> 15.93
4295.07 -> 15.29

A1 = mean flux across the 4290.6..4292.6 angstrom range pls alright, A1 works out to 13.9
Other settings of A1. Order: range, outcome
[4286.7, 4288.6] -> 16.2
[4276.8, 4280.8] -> 14.1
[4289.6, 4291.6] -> 14.7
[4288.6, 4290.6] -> 13.2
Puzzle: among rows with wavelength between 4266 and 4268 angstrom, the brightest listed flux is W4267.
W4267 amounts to 16.54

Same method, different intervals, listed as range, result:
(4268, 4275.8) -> 17.09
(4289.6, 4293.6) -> 15.92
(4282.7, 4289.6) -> 18.37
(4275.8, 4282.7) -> 16.69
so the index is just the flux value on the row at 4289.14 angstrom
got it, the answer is 12.88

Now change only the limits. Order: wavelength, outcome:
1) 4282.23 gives 15.45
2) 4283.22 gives 13.18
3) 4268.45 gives 15.62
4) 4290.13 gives 13.5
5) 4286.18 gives 17.48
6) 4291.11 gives 15.92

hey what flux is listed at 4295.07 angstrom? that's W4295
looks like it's 15.29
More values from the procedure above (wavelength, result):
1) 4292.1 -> 11.92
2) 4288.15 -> 14.09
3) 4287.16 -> 18.37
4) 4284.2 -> 18.08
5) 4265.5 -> 15.09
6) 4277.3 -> 11.45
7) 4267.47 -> 16.54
